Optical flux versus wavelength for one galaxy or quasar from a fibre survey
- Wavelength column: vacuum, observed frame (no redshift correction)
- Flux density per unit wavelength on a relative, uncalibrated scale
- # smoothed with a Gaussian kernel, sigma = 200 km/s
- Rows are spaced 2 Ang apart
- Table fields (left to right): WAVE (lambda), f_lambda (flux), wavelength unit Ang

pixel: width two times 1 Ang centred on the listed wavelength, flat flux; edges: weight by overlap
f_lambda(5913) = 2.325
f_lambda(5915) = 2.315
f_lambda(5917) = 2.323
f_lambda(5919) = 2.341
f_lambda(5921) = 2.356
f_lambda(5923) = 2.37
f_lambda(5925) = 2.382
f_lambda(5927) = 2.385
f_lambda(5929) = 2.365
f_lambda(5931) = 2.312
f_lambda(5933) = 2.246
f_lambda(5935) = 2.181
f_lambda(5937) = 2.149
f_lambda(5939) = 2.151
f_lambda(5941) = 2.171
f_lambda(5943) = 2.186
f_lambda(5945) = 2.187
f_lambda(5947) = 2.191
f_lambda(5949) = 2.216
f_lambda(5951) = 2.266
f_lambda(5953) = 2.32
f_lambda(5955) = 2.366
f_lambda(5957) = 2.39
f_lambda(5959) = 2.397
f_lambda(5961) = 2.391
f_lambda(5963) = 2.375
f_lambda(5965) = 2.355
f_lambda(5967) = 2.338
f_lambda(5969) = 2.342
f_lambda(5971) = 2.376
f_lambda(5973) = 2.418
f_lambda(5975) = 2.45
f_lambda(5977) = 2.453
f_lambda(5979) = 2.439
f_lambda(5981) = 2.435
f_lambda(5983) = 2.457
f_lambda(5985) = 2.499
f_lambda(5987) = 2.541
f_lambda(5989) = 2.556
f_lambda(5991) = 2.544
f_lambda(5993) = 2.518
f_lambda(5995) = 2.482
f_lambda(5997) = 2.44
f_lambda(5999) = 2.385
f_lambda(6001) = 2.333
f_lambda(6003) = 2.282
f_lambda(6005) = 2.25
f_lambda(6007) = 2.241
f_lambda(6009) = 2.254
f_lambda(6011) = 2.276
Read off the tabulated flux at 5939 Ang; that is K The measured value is 2.151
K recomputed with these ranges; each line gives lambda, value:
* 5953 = 2.32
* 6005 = 2.25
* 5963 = 2.375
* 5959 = 2.397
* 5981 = 2.435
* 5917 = 2.323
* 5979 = 2.439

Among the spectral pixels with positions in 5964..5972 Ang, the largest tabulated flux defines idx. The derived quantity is 2.376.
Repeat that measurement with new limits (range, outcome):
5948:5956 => 2.366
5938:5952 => 2.266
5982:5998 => 2.556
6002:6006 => 2.282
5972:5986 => 2.499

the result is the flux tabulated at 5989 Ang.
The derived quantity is 2.556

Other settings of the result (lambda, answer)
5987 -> 2.541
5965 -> 2.355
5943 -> 2.186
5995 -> 2.482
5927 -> 2.385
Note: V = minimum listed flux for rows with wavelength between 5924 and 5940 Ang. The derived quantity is 2.149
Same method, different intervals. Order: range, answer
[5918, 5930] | 2.341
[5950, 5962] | 2.266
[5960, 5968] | 2.338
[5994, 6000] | 2.385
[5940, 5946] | 2.171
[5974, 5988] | 2.435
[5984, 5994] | 2.499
